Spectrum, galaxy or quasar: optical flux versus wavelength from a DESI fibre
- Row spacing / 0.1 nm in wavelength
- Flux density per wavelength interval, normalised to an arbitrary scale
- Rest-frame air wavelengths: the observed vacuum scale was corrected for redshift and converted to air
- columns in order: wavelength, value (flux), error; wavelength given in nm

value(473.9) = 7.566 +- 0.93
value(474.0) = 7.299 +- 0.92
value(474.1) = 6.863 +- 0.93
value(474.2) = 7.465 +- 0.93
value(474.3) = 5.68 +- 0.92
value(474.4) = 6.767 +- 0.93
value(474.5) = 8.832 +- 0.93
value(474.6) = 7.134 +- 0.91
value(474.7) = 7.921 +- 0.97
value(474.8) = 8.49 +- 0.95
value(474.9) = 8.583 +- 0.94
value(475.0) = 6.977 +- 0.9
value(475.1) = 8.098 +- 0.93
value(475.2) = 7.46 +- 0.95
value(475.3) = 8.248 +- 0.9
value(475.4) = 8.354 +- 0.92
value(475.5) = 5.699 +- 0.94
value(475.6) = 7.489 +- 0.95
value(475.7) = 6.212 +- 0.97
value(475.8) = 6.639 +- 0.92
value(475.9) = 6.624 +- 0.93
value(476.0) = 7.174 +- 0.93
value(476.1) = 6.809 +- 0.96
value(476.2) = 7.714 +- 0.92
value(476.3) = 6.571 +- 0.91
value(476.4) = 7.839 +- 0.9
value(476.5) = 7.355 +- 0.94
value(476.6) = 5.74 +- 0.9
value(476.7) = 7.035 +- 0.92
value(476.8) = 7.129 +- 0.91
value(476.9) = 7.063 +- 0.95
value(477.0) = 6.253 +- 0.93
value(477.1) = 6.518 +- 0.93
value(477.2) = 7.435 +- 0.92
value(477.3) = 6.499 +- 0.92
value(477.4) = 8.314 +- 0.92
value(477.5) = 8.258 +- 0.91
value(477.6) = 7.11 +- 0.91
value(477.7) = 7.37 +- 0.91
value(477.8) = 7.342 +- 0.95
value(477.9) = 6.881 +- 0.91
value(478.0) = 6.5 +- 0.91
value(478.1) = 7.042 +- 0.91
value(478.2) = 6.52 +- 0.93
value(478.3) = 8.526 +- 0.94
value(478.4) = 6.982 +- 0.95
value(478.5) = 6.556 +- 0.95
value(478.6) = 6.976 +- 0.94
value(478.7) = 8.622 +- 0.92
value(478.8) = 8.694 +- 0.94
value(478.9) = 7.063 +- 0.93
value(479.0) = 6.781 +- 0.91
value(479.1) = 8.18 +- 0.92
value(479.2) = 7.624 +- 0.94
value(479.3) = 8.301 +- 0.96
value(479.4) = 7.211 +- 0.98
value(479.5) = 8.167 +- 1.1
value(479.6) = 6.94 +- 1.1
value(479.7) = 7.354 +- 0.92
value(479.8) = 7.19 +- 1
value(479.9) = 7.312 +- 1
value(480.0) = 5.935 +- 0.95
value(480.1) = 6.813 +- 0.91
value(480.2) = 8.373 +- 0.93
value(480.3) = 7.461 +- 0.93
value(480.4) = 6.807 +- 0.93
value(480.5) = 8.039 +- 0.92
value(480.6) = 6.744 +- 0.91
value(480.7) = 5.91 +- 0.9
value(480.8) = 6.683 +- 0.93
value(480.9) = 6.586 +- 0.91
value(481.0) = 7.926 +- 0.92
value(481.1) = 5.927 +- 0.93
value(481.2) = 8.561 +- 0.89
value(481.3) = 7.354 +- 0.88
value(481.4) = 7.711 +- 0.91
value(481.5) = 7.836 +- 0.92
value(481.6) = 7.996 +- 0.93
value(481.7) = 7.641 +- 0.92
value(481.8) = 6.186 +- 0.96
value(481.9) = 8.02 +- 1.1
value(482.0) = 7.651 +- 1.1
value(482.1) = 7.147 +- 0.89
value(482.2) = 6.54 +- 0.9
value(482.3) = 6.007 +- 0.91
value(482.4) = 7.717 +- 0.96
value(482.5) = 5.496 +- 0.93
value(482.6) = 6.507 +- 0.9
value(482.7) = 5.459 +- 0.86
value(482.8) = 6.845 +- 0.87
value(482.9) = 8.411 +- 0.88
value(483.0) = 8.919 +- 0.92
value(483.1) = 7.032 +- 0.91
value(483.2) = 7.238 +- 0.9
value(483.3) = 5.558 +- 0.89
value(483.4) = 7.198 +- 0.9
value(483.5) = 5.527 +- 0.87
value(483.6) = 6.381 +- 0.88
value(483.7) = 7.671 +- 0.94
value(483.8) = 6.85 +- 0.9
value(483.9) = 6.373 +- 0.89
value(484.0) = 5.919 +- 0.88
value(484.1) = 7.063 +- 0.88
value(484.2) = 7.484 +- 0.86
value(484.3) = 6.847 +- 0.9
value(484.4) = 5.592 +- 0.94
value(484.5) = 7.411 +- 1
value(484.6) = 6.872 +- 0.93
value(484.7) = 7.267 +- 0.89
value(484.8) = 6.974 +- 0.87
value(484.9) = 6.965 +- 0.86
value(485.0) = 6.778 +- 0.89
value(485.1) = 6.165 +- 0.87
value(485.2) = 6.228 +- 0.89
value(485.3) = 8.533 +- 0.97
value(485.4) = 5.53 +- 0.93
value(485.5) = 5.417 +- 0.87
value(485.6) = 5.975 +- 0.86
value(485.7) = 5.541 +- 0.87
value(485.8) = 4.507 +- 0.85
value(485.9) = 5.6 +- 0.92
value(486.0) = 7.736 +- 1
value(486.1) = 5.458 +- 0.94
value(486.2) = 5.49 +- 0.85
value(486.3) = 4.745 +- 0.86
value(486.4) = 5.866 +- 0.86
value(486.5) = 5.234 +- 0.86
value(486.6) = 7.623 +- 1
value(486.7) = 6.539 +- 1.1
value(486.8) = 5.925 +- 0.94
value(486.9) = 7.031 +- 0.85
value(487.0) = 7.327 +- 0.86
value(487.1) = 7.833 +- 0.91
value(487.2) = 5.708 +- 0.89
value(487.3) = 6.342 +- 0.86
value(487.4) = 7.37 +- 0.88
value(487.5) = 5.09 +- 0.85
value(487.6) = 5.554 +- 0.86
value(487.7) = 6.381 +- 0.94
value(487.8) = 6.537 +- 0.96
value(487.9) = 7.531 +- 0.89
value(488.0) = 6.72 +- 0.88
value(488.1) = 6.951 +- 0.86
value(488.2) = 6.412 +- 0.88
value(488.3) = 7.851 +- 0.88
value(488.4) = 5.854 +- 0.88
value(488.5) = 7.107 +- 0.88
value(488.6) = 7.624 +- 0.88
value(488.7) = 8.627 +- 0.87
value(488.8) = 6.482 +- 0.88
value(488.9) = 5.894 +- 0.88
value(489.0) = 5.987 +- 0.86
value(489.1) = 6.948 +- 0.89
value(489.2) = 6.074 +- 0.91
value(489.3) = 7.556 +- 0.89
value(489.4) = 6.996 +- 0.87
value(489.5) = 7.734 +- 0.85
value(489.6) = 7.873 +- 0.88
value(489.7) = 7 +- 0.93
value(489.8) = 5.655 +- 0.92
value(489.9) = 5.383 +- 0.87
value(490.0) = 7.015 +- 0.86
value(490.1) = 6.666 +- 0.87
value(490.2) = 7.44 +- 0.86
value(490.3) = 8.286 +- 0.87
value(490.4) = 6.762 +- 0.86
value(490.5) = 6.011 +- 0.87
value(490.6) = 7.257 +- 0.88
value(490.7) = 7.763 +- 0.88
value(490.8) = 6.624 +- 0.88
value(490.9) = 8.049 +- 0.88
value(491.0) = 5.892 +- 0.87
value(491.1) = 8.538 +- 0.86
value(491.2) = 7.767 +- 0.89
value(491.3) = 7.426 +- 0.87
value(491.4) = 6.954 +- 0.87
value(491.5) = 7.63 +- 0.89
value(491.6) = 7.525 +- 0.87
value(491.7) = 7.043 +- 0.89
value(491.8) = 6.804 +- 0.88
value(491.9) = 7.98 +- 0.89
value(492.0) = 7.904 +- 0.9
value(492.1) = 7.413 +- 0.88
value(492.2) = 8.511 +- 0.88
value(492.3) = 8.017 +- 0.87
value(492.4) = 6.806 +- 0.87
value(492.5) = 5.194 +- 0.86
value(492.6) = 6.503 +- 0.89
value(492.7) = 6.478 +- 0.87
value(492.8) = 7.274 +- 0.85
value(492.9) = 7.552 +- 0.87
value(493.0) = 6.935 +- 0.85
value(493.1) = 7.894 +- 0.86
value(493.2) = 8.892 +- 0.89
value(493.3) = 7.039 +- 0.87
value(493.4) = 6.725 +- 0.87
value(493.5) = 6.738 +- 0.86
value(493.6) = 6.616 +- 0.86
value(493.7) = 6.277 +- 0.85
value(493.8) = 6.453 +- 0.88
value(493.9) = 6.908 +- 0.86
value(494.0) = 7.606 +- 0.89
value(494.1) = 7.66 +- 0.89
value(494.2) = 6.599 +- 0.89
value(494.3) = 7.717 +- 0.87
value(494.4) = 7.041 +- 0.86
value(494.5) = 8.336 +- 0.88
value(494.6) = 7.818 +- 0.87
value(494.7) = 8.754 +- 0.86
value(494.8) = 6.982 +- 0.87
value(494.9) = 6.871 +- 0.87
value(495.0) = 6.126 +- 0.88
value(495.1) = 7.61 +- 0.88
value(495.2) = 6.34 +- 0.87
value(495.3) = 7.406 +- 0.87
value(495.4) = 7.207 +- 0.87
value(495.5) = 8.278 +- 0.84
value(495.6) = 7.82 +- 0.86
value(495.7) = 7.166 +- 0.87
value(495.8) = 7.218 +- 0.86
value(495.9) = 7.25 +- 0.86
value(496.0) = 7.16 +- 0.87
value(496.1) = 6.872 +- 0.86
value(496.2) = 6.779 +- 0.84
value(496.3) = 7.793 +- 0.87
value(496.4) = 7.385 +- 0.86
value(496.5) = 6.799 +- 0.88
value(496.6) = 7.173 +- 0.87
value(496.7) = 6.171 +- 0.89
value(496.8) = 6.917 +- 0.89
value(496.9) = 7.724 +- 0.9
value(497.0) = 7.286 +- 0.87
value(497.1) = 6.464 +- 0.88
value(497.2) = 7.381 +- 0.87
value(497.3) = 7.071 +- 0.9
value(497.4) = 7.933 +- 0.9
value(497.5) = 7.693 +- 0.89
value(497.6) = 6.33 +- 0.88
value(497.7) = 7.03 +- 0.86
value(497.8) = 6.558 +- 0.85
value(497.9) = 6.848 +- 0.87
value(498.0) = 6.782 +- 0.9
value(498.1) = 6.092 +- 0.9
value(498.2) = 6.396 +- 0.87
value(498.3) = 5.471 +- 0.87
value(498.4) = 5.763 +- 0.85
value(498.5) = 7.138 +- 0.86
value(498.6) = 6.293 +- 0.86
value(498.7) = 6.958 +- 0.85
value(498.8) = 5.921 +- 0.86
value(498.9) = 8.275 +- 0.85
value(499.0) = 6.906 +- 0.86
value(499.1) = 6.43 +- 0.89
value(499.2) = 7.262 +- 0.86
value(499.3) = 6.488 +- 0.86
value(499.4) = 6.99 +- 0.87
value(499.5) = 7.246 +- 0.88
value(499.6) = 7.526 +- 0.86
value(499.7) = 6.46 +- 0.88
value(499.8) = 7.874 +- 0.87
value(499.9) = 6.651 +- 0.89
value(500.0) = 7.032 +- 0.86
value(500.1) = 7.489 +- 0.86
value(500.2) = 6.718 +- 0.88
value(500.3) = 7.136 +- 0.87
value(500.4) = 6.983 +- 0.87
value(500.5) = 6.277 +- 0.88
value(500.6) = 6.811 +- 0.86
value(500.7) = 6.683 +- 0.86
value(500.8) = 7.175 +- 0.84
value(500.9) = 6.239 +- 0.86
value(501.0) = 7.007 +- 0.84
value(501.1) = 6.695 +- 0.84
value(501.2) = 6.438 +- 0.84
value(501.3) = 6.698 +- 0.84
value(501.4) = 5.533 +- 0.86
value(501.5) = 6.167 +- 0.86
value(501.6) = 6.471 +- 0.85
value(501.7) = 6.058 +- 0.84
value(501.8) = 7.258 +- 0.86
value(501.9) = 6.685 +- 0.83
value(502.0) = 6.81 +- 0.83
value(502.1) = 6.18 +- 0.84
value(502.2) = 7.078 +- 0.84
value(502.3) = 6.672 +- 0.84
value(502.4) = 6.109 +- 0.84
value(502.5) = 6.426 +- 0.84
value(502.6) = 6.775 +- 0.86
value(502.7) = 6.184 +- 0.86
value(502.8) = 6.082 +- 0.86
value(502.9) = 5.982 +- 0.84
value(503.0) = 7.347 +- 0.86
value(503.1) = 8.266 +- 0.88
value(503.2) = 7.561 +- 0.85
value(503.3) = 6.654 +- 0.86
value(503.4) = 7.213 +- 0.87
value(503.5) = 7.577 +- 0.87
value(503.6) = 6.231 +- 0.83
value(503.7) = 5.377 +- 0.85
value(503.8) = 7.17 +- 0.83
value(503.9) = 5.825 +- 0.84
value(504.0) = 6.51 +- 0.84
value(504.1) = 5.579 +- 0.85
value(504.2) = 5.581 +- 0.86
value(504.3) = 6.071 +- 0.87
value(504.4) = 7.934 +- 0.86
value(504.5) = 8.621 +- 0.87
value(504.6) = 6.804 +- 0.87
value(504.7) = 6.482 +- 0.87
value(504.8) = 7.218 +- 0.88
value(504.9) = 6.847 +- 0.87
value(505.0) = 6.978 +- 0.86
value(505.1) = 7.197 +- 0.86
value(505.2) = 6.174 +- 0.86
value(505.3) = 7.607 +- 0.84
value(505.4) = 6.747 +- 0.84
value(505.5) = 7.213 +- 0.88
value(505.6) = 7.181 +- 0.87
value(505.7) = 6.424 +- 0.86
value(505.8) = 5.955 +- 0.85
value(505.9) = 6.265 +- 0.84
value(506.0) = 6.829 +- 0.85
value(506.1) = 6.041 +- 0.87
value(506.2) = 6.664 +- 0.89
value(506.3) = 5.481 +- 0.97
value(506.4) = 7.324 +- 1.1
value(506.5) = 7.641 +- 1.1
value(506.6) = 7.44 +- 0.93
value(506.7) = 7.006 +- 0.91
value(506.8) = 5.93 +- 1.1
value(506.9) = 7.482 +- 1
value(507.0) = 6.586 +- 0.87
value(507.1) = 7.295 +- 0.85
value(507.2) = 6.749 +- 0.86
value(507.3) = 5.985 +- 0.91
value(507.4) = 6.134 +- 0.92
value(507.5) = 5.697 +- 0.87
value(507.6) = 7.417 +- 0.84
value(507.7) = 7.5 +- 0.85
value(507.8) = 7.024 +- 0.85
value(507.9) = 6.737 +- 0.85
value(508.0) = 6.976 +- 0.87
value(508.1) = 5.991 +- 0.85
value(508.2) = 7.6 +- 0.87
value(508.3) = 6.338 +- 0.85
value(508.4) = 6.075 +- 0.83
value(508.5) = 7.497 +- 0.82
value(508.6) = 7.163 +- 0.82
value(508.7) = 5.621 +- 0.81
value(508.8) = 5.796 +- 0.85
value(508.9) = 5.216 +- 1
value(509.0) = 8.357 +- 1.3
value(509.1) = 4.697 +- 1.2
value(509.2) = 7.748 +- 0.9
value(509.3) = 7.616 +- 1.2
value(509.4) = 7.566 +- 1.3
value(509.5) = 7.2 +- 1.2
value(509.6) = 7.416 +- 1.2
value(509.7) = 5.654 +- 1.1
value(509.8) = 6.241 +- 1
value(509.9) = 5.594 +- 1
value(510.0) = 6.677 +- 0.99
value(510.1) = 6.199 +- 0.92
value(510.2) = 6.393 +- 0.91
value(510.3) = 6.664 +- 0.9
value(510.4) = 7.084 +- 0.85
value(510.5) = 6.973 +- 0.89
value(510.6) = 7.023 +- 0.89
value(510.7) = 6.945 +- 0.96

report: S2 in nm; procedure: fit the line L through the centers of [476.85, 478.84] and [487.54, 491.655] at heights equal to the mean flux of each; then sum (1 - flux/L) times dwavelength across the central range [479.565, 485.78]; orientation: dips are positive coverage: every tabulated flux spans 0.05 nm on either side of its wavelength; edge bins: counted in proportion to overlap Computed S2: 0.219 nm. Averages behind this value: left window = 7.27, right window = 6.98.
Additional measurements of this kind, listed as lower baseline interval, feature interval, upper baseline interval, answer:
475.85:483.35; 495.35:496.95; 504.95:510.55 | -0.08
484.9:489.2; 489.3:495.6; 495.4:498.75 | -0.46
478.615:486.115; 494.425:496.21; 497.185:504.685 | -0.14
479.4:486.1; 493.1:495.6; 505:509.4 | -0.17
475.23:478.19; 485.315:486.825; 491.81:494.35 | 0.27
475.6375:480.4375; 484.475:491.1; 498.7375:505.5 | 0.37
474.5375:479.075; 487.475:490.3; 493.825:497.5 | 0.19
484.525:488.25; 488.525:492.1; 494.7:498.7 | -0.28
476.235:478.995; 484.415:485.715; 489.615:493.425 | 0.11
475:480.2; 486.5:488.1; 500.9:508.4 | 0.10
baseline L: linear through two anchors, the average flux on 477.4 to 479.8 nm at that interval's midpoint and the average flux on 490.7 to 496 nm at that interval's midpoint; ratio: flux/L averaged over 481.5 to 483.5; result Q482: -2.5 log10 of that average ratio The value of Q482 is 0.06 mag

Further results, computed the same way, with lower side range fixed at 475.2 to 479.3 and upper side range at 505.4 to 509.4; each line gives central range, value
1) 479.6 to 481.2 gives 0.016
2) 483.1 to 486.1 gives 0.091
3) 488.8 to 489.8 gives 0.030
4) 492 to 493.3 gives -0.054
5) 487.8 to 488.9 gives -0.002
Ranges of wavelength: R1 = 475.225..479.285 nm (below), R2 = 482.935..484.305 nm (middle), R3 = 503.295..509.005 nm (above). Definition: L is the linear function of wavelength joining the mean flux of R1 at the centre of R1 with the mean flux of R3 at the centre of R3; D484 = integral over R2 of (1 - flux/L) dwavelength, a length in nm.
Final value 0.04 nm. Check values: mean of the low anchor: 7.2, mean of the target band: 6.88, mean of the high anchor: 6.69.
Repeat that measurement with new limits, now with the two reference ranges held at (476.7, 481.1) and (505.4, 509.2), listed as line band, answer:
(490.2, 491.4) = -0.053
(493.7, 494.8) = -0.078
